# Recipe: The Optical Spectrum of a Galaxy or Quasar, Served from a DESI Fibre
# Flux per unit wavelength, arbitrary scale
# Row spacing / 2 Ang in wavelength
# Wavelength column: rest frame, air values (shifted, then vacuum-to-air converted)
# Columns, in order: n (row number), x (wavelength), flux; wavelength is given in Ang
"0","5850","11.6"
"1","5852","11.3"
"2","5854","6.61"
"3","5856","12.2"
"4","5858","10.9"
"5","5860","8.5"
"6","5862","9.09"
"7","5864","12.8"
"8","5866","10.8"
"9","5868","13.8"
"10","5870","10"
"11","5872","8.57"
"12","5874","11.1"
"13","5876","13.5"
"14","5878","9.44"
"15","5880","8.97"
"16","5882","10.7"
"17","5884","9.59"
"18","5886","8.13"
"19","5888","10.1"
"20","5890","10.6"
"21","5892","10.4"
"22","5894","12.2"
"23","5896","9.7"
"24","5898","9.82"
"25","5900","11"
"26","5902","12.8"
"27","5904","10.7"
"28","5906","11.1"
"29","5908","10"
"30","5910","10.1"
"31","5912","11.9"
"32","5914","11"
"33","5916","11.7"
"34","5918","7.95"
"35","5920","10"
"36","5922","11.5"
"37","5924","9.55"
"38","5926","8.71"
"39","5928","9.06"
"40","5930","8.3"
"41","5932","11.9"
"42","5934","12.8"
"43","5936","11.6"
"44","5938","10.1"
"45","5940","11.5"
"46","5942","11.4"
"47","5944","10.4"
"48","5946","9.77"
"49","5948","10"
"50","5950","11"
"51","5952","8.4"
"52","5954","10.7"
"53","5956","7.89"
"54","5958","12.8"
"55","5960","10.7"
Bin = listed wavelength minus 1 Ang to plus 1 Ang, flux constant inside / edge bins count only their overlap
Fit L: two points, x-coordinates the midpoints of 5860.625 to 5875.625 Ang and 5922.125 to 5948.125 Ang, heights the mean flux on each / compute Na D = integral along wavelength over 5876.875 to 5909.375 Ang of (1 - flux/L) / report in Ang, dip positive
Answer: 1.2 Ang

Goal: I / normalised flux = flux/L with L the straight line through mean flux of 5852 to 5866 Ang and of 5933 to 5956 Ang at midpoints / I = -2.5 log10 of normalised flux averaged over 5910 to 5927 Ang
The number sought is 0.02 mag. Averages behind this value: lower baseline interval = 10.2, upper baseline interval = 10.6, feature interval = 10.3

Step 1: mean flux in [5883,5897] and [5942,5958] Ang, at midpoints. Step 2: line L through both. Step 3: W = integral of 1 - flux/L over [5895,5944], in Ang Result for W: -2.5 Ang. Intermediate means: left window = 10.1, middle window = 10.6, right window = 10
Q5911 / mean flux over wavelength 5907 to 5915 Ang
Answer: 10.8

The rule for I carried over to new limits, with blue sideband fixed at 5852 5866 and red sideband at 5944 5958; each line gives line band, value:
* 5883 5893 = 0.03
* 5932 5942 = -0.16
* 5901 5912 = -0.10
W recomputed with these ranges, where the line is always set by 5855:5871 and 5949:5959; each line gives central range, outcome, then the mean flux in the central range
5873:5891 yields 1.0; 10.2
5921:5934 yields 0.4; 10.1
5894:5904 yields -0.3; 11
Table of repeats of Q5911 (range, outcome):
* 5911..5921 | 10.5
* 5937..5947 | 10.6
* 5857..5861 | 9.7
